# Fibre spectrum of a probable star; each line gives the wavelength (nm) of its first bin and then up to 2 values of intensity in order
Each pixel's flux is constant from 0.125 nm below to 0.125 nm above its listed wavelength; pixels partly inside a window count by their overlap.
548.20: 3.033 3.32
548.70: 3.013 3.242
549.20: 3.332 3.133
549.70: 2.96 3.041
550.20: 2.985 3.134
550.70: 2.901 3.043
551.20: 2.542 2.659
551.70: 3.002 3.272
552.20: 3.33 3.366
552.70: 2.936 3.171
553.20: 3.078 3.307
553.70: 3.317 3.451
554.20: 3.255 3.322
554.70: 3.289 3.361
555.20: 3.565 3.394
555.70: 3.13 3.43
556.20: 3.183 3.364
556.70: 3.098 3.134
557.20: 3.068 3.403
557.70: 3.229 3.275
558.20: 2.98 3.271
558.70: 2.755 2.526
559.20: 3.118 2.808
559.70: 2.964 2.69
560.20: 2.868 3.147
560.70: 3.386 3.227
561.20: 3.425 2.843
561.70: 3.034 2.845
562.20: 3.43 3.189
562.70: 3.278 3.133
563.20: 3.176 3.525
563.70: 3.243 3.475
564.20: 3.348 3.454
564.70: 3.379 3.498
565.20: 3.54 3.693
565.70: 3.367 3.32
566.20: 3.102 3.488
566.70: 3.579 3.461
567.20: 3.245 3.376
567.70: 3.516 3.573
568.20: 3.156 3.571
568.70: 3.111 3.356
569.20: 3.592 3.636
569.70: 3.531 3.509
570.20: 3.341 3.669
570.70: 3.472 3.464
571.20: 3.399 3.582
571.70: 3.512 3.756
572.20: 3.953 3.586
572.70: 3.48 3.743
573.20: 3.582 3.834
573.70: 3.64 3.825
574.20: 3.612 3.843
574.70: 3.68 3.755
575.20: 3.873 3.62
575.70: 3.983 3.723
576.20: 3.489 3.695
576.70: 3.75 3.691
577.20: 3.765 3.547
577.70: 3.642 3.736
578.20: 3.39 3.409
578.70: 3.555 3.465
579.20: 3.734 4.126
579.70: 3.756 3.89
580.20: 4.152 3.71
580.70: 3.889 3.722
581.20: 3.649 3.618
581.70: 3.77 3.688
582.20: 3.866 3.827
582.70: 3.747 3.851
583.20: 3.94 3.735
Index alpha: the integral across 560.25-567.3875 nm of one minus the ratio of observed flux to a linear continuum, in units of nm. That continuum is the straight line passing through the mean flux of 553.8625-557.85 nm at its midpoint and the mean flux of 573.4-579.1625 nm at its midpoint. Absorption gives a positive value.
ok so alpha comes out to 0.27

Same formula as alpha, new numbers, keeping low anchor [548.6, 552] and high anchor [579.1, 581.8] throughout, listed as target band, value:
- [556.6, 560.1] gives 0.22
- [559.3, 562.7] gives 0.23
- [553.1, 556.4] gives -0.19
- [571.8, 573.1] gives -0.03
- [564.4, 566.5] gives 0.00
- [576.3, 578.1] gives 0.02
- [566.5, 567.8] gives 0.01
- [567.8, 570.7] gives 0.05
